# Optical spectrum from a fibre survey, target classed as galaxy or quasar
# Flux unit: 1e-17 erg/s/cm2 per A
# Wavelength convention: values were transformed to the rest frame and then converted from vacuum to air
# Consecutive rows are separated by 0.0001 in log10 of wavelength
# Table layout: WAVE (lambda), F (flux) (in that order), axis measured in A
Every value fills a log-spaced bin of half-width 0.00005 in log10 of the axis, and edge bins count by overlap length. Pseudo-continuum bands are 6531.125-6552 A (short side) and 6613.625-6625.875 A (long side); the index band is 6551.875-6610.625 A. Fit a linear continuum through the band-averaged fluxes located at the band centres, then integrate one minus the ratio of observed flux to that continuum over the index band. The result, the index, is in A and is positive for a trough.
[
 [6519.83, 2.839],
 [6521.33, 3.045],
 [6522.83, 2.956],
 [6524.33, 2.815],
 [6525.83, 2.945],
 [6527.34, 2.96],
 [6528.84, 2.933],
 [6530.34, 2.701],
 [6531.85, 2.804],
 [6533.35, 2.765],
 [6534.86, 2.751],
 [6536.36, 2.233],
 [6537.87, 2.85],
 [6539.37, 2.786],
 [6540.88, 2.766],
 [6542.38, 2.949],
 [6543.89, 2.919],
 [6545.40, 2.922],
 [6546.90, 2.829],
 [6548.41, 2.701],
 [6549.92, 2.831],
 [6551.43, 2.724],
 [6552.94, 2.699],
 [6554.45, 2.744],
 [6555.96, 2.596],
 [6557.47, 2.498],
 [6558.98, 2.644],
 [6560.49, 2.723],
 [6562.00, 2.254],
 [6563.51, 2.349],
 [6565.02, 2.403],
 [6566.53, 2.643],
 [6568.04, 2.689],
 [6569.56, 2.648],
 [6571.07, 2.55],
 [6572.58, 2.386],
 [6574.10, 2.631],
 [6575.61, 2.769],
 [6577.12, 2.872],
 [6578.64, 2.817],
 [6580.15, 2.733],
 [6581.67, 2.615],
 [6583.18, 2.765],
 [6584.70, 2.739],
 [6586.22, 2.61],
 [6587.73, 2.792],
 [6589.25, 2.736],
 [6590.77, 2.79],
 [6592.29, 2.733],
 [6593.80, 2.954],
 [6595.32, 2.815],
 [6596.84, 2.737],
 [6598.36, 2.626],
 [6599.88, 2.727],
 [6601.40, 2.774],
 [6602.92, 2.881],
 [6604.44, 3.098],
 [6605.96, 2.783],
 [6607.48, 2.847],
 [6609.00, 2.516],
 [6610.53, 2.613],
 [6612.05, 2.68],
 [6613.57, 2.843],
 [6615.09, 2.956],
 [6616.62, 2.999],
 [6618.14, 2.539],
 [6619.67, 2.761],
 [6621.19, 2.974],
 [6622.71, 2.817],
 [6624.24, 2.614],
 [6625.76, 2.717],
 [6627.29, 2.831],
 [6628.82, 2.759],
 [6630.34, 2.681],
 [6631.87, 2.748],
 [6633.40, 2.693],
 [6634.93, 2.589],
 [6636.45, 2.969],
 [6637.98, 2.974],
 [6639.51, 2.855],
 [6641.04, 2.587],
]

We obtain 2.1 A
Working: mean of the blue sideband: 2.77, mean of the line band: 2.69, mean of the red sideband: 2.8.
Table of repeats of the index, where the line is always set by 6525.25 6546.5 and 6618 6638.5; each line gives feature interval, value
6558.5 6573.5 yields 1.42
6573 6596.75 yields 0.28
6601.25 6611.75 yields -0.03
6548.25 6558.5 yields 0.42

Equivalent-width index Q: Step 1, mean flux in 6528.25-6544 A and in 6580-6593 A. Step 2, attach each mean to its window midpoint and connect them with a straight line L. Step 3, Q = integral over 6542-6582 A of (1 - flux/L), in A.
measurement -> 1.0 A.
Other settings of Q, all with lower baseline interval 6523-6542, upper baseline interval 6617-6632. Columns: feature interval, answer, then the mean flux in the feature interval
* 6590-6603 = -0.07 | 2.78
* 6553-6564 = 0.86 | 2.56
